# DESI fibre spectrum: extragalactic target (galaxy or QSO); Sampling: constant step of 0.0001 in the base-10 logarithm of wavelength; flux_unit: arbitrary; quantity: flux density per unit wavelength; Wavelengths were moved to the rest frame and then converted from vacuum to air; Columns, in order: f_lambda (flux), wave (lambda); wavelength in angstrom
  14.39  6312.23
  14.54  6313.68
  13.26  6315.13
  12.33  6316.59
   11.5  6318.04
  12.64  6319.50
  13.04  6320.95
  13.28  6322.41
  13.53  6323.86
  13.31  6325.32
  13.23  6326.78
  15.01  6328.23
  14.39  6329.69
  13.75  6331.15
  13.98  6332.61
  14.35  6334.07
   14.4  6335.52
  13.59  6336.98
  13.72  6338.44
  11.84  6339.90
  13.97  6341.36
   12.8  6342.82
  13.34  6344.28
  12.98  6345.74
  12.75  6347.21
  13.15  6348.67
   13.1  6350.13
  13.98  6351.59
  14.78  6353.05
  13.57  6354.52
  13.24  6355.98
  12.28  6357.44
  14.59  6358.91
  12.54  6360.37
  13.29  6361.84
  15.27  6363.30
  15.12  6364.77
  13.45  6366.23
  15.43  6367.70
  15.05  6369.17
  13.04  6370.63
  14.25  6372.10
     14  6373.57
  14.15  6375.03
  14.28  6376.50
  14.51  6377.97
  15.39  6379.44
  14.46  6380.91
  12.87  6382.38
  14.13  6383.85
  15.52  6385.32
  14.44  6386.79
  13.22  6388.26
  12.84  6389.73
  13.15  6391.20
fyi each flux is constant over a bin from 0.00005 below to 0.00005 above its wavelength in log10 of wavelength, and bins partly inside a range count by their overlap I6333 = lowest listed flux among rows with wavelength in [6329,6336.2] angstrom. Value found 13.75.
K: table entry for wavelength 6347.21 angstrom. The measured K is 12.75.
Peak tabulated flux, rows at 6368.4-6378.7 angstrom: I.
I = 15.05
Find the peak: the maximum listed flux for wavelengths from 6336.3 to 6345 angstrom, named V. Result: 13.97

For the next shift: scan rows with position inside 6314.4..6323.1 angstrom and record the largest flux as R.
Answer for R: 13.28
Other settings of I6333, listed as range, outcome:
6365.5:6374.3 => 13.04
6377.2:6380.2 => 14.51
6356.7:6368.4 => 12.28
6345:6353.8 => 12.75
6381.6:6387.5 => 12.87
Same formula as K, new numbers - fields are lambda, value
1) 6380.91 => 14.46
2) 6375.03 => 14.15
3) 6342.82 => 12.8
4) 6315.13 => 13.26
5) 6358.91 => 14.59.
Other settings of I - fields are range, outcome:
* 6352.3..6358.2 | 14.78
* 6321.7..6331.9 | 15.01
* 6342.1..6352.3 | 13.98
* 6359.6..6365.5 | 15.27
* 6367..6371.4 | 15.43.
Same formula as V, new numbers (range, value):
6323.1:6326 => 13.53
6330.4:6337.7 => 14.4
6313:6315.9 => 14.54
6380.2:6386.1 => 15.52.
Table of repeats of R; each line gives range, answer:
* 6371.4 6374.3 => 14.25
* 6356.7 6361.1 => 14.59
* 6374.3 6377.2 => 14.28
